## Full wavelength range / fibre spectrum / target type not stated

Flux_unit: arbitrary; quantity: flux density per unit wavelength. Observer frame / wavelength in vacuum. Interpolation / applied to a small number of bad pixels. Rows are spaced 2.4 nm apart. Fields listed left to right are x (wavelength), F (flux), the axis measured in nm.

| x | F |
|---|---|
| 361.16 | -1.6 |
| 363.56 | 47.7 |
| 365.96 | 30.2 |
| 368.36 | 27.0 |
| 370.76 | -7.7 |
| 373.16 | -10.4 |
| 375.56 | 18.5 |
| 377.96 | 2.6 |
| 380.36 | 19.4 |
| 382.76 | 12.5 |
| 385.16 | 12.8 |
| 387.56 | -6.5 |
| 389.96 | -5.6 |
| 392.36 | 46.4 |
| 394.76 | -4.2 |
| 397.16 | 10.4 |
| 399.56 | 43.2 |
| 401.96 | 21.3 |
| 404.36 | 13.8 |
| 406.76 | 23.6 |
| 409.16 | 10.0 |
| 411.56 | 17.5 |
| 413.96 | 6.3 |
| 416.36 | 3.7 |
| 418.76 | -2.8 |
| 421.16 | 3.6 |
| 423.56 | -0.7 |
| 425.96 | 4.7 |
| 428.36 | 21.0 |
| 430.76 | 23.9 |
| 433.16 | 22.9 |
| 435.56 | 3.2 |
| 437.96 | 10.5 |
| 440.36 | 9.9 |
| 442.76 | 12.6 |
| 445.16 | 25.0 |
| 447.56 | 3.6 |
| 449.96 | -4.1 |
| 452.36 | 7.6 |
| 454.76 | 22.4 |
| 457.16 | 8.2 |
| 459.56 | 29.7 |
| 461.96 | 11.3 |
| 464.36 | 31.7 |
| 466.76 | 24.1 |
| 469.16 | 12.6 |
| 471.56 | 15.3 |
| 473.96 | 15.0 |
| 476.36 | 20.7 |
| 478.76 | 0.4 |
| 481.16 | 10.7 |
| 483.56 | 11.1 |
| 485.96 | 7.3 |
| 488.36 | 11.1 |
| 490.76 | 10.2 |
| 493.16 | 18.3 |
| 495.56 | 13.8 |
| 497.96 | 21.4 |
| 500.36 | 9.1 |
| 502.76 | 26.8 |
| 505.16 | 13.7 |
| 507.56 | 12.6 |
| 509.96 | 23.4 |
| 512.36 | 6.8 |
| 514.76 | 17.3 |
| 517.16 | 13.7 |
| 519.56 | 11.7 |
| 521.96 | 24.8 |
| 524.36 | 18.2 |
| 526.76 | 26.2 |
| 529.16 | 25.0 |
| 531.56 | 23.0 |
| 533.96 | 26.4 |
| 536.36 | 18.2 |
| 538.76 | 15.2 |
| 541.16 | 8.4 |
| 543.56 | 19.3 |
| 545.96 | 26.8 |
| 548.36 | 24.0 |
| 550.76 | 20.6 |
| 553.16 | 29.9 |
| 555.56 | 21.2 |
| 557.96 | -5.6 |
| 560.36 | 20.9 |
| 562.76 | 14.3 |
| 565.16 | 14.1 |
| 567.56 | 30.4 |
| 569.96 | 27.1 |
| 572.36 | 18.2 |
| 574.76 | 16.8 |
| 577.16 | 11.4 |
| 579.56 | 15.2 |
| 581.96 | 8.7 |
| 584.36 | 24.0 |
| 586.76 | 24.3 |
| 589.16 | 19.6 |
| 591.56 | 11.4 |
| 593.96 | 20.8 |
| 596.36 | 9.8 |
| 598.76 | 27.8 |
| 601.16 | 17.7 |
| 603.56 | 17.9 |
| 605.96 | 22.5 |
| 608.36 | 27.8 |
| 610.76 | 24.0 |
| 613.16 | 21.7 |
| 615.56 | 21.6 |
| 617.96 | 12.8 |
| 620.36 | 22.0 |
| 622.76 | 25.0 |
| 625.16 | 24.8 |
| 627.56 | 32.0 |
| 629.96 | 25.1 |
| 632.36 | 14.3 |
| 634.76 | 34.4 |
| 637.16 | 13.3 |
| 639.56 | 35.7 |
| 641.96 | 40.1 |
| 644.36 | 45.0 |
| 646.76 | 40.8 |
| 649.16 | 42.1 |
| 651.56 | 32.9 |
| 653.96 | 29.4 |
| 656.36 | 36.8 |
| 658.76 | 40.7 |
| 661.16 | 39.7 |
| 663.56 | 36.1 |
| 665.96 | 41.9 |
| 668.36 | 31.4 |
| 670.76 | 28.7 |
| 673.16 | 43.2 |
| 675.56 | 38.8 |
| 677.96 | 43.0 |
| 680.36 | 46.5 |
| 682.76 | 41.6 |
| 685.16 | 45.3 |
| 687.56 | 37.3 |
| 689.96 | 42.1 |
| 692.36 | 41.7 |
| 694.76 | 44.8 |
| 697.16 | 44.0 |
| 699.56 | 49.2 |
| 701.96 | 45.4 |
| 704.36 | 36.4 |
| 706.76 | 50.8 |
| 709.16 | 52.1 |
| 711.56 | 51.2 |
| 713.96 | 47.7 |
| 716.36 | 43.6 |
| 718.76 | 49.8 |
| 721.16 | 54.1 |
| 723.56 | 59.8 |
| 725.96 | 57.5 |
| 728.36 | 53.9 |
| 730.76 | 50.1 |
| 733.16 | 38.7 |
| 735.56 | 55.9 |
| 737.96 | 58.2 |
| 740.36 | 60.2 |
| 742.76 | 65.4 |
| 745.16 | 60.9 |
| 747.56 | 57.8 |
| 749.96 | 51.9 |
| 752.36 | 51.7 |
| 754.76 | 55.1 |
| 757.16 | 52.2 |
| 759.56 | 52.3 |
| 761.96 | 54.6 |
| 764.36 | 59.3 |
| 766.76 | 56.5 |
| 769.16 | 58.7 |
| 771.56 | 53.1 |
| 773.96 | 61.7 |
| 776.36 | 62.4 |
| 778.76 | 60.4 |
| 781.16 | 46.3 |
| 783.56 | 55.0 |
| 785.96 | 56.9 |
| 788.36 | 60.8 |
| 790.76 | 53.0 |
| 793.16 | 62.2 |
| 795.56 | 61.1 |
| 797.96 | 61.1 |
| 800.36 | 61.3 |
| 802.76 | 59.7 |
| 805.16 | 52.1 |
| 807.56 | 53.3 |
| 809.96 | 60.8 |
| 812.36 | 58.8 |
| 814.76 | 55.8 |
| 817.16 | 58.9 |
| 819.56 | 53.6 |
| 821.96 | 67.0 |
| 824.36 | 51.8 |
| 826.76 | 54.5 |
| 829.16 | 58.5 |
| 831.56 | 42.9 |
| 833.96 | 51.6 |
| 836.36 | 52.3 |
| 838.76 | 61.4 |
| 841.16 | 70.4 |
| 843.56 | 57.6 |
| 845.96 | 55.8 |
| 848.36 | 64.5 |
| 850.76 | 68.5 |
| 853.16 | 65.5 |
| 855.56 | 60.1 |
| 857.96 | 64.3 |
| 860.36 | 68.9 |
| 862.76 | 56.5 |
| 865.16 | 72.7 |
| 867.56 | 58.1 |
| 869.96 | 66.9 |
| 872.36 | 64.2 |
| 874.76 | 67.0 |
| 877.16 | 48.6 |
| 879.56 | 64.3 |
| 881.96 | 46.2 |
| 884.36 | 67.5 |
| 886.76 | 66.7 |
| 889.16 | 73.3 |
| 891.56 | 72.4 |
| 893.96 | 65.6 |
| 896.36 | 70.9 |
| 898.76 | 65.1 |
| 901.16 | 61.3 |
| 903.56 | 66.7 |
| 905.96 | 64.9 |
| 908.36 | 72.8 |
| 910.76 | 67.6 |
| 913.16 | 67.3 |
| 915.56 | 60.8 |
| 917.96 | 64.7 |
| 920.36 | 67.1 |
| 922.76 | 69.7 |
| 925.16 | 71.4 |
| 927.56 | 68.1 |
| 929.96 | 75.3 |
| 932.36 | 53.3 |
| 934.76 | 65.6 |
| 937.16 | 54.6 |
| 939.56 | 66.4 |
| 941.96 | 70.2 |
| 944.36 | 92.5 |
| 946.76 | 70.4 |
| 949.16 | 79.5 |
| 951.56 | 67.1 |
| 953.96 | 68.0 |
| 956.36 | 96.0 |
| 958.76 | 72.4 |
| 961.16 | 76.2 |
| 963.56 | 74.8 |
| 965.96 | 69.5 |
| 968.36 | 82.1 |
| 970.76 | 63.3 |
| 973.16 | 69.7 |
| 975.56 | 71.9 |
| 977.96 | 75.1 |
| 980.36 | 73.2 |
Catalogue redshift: 0.606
